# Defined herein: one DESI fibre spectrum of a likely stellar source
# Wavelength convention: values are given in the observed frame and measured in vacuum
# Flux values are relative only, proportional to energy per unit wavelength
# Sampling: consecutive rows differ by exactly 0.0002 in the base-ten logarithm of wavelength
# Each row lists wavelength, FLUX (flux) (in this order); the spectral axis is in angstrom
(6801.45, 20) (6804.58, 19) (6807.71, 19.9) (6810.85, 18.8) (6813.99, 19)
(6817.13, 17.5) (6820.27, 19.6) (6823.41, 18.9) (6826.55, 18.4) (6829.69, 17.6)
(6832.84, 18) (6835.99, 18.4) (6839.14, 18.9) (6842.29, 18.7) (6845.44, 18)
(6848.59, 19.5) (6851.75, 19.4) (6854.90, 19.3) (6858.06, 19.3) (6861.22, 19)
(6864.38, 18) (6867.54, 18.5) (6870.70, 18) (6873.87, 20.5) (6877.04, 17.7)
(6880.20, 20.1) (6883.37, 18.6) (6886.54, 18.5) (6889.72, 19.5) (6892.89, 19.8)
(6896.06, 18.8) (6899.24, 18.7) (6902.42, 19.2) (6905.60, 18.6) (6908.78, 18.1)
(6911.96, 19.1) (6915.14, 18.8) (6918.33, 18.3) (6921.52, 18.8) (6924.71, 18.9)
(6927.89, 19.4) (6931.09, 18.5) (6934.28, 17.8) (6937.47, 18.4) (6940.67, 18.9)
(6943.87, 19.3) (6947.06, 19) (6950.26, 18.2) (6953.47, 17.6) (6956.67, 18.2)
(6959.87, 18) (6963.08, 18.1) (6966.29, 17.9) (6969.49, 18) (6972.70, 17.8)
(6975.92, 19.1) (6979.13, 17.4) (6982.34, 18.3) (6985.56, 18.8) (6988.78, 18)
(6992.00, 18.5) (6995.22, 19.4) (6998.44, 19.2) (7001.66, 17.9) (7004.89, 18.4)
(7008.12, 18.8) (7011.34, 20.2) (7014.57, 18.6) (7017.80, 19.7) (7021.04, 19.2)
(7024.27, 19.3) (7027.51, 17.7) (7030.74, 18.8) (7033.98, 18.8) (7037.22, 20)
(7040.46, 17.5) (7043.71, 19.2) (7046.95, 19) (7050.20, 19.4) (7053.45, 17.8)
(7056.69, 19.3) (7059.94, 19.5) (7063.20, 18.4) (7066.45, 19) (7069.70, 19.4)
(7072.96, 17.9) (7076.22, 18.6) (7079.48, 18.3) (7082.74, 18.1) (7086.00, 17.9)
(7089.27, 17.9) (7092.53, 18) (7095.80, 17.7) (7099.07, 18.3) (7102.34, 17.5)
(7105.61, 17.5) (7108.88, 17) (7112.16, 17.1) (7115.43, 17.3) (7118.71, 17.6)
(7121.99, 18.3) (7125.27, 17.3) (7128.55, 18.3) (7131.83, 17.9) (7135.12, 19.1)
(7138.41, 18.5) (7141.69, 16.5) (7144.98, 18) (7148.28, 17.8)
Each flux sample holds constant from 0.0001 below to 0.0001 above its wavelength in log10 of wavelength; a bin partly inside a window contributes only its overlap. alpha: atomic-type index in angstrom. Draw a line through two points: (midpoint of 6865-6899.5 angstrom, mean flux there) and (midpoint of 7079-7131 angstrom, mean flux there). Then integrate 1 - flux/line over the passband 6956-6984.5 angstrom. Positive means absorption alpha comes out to 0.6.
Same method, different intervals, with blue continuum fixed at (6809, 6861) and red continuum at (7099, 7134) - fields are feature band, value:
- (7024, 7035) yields -0.4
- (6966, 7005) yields -0.5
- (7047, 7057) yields -0.5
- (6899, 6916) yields -0.3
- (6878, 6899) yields -0.7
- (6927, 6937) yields -0.1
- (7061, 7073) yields -0.7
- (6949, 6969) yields 0.3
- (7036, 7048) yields -0.6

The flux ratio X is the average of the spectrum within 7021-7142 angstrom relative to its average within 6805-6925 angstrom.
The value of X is 0.97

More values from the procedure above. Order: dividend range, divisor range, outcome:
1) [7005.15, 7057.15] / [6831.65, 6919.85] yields 1.01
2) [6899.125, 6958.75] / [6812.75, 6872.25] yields 1.00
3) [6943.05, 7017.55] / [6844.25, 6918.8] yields 0.98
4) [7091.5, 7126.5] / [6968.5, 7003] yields 0.96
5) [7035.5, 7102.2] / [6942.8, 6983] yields 1.02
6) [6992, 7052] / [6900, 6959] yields 1.02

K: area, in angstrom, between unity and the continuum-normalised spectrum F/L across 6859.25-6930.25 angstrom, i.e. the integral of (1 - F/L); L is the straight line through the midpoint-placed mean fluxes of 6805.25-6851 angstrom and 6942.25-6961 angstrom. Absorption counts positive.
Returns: -1.3 angstrom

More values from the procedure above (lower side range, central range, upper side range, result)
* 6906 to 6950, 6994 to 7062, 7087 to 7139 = -2.6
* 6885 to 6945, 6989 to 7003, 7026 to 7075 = 0.1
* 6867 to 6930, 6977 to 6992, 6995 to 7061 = 0.6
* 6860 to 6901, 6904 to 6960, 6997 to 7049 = 1.0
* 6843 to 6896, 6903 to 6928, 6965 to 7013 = 0.1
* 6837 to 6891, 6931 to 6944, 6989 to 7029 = 0.3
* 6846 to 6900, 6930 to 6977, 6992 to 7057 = 1.6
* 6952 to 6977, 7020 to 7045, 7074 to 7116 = -1.2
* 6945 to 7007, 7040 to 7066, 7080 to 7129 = -1.3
